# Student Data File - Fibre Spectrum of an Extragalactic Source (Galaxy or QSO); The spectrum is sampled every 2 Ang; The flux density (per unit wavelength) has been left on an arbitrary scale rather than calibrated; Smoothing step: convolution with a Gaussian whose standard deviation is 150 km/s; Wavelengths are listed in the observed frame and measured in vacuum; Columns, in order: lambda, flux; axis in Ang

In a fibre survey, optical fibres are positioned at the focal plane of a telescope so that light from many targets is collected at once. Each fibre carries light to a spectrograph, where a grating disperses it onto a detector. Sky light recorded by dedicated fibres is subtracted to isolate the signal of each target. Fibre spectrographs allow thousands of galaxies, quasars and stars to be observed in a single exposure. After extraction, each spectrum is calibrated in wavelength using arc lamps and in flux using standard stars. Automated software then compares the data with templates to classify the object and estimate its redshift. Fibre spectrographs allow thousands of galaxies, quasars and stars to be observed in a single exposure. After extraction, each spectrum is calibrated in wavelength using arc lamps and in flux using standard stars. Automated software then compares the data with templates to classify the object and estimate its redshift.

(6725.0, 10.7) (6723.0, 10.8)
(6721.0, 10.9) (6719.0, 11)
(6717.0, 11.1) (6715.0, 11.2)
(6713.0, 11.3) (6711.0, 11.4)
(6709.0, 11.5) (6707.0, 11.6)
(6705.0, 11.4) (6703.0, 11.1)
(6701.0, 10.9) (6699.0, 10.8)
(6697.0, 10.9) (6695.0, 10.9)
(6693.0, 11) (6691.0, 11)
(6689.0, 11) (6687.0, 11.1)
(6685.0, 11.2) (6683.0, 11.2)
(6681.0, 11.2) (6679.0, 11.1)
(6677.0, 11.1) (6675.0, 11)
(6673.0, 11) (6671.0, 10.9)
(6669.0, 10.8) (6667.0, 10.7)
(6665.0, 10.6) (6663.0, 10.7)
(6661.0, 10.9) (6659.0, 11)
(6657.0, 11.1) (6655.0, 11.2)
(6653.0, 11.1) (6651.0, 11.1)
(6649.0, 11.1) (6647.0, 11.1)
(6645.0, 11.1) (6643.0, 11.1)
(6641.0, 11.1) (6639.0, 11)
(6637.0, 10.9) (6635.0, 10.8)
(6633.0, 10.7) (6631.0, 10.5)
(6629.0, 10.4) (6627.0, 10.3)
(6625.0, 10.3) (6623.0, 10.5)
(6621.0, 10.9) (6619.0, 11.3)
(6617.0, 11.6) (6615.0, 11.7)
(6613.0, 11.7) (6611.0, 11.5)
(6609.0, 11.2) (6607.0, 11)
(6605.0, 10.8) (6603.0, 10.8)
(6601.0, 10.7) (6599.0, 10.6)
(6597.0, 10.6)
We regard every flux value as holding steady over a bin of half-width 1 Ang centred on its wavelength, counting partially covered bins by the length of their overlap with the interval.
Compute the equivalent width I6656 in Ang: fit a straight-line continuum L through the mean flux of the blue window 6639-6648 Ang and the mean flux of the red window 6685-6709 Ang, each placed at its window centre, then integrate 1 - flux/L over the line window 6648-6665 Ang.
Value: 0.1 Ang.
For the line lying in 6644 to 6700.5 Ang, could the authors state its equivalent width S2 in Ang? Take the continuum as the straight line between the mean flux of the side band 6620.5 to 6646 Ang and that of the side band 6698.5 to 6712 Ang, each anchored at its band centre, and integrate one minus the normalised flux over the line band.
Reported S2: 0.1 Ang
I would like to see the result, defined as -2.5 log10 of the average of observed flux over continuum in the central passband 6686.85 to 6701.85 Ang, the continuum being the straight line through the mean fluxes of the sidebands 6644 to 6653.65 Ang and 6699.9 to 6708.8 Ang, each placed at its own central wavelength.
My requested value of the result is 0.03 mag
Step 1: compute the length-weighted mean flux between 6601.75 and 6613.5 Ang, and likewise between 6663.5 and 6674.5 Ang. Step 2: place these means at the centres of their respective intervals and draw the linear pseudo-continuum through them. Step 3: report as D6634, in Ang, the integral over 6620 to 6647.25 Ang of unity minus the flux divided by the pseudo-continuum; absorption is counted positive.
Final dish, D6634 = 0.6 Ang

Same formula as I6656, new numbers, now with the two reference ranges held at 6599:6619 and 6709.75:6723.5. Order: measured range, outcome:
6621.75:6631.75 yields 0.7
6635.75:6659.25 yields 0.2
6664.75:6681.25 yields 0.3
